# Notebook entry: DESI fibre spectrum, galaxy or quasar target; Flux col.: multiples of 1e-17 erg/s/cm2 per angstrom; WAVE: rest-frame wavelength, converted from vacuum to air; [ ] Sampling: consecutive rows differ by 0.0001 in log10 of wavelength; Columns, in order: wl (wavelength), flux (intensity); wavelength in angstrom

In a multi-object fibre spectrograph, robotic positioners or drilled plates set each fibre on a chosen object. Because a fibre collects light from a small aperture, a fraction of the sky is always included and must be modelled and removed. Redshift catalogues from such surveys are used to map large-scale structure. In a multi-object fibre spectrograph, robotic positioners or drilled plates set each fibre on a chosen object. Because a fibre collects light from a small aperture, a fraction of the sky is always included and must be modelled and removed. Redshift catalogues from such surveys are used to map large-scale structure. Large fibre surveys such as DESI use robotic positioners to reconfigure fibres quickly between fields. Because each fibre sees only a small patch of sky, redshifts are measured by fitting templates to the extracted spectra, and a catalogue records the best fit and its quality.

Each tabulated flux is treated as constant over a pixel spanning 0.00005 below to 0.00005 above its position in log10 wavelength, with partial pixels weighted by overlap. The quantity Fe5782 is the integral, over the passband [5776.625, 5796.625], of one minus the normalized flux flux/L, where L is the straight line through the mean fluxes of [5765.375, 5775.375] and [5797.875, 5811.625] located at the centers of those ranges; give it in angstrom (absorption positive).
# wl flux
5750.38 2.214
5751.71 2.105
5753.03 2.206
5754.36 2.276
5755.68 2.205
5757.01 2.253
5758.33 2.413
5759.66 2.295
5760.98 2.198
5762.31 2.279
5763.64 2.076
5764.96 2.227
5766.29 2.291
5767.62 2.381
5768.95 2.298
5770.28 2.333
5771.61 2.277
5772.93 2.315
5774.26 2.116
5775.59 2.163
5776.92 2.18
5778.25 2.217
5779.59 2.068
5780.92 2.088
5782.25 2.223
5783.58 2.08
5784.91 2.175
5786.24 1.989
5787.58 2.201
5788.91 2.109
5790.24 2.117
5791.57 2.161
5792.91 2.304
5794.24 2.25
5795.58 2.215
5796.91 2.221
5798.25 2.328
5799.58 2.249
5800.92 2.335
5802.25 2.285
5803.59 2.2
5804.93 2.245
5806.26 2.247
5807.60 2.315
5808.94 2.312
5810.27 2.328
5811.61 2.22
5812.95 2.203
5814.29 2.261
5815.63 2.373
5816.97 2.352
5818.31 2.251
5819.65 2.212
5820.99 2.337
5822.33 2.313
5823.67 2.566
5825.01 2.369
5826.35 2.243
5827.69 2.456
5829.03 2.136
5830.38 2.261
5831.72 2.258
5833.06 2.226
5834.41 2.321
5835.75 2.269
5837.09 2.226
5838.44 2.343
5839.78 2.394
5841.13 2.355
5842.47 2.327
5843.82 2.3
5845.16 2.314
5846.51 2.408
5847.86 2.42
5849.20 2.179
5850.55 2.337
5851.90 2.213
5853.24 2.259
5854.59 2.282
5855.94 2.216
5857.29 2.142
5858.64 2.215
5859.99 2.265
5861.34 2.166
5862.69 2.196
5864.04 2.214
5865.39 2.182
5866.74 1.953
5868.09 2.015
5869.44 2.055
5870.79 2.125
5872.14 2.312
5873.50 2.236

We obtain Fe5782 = 1.06 angstrom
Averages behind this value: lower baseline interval 2.28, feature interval 2.16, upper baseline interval 2.28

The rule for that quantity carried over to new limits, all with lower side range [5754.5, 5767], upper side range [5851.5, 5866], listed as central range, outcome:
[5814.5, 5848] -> -1.4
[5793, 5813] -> -0.3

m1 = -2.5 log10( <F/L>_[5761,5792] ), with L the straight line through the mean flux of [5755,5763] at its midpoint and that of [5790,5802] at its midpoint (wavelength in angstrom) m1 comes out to 0.04 mag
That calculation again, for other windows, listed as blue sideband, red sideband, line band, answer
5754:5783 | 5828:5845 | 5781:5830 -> 0.01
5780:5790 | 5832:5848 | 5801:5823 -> -0.03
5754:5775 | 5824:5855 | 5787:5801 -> 0.03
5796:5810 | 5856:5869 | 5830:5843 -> -0.05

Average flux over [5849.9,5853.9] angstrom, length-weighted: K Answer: 2.27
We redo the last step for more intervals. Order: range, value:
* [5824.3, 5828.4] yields 2.36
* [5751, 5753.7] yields 2.15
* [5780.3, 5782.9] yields 2.16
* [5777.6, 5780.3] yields 2.13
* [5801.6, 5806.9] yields 2.24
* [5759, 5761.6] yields 2.25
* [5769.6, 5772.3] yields 2.31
